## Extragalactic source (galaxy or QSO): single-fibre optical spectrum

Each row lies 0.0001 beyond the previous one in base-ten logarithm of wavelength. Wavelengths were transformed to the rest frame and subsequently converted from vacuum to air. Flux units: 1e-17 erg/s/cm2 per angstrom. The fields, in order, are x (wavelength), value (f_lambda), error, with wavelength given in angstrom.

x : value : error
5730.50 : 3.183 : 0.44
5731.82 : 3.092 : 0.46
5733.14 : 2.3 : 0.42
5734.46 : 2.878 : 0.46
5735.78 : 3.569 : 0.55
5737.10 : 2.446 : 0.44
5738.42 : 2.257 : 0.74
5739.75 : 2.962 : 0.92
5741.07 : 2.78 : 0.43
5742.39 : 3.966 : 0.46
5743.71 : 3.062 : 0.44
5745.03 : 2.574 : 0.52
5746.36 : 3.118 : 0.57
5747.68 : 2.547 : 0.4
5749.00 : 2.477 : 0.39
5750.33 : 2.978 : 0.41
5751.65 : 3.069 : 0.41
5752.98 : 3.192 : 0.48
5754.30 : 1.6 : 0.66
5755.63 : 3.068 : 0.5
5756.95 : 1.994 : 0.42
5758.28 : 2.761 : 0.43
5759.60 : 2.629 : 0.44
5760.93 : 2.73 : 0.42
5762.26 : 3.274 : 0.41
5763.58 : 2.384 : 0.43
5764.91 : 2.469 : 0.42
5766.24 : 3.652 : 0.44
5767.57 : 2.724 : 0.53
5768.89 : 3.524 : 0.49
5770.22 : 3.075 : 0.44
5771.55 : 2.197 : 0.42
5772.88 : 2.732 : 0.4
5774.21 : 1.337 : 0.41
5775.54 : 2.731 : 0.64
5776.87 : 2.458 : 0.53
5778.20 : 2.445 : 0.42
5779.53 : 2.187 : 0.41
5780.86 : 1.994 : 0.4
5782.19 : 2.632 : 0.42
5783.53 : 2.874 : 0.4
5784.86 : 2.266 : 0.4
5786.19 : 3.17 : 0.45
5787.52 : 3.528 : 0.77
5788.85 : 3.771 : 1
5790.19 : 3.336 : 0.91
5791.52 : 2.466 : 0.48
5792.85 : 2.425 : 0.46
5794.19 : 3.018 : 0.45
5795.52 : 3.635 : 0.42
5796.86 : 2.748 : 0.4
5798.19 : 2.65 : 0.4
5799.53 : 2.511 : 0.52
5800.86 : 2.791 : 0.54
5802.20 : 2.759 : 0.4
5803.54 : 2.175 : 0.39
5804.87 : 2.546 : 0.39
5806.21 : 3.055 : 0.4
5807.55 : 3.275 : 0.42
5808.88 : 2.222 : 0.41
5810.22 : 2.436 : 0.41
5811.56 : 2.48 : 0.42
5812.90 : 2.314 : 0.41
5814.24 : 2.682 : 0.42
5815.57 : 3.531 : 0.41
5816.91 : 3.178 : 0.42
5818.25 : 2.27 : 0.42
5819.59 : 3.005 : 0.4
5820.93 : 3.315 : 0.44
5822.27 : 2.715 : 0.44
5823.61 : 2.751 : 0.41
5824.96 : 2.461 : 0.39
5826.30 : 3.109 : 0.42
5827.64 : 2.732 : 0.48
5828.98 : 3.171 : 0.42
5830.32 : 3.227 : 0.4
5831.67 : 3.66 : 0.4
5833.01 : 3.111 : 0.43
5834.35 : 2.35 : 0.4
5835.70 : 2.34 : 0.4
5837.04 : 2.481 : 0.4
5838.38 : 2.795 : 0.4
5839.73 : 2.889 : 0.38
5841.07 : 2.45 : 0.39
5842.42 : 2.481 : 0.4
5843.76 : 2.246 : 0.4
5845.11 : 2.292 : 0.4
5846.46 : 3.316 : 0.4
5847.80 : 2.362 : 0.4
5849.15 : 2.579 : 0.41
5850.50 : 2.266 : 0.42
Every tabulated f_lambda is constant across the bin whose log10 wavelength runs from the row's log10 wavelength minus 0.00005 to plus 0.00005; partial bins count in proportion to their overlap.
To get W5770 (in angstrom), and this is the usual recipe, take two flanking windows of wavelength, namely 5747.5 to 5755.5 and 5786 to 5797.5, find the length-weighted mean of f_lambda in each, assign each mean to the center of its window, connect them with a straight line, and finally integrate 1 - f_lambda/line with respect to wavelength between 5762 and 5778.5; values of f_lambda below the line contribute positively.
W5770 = 1.11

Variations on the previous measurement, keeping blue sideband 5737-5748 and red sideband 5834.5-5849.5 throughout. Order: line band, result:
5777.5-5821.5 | -1.30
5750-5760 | 0.68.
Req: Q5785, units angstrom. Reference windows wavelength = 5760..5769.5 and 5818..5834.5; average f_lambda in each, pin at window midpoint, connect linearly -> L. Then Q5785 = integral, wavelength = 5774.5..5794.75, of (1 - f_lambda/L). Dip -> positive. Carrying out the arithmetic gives 1.55 angstrom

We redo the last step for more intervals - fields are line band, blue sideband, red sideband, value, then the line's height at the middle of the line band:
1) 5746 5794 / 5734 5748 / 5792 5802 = 2.57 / 2.87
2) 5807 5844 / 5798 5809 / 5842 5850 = -2.37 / 2.61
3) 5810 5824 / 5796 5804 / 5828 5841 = -0.25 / 2.75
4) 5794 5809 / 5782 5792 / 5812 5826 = 0.73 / 2.94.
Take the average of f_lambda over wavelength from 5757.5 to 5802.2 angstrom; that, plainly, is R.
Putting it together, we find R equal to 2.76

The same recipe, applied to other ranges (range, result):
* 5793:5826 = 2.77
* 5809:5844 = 2.77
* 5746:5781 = 2.65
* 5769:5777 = 2.49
